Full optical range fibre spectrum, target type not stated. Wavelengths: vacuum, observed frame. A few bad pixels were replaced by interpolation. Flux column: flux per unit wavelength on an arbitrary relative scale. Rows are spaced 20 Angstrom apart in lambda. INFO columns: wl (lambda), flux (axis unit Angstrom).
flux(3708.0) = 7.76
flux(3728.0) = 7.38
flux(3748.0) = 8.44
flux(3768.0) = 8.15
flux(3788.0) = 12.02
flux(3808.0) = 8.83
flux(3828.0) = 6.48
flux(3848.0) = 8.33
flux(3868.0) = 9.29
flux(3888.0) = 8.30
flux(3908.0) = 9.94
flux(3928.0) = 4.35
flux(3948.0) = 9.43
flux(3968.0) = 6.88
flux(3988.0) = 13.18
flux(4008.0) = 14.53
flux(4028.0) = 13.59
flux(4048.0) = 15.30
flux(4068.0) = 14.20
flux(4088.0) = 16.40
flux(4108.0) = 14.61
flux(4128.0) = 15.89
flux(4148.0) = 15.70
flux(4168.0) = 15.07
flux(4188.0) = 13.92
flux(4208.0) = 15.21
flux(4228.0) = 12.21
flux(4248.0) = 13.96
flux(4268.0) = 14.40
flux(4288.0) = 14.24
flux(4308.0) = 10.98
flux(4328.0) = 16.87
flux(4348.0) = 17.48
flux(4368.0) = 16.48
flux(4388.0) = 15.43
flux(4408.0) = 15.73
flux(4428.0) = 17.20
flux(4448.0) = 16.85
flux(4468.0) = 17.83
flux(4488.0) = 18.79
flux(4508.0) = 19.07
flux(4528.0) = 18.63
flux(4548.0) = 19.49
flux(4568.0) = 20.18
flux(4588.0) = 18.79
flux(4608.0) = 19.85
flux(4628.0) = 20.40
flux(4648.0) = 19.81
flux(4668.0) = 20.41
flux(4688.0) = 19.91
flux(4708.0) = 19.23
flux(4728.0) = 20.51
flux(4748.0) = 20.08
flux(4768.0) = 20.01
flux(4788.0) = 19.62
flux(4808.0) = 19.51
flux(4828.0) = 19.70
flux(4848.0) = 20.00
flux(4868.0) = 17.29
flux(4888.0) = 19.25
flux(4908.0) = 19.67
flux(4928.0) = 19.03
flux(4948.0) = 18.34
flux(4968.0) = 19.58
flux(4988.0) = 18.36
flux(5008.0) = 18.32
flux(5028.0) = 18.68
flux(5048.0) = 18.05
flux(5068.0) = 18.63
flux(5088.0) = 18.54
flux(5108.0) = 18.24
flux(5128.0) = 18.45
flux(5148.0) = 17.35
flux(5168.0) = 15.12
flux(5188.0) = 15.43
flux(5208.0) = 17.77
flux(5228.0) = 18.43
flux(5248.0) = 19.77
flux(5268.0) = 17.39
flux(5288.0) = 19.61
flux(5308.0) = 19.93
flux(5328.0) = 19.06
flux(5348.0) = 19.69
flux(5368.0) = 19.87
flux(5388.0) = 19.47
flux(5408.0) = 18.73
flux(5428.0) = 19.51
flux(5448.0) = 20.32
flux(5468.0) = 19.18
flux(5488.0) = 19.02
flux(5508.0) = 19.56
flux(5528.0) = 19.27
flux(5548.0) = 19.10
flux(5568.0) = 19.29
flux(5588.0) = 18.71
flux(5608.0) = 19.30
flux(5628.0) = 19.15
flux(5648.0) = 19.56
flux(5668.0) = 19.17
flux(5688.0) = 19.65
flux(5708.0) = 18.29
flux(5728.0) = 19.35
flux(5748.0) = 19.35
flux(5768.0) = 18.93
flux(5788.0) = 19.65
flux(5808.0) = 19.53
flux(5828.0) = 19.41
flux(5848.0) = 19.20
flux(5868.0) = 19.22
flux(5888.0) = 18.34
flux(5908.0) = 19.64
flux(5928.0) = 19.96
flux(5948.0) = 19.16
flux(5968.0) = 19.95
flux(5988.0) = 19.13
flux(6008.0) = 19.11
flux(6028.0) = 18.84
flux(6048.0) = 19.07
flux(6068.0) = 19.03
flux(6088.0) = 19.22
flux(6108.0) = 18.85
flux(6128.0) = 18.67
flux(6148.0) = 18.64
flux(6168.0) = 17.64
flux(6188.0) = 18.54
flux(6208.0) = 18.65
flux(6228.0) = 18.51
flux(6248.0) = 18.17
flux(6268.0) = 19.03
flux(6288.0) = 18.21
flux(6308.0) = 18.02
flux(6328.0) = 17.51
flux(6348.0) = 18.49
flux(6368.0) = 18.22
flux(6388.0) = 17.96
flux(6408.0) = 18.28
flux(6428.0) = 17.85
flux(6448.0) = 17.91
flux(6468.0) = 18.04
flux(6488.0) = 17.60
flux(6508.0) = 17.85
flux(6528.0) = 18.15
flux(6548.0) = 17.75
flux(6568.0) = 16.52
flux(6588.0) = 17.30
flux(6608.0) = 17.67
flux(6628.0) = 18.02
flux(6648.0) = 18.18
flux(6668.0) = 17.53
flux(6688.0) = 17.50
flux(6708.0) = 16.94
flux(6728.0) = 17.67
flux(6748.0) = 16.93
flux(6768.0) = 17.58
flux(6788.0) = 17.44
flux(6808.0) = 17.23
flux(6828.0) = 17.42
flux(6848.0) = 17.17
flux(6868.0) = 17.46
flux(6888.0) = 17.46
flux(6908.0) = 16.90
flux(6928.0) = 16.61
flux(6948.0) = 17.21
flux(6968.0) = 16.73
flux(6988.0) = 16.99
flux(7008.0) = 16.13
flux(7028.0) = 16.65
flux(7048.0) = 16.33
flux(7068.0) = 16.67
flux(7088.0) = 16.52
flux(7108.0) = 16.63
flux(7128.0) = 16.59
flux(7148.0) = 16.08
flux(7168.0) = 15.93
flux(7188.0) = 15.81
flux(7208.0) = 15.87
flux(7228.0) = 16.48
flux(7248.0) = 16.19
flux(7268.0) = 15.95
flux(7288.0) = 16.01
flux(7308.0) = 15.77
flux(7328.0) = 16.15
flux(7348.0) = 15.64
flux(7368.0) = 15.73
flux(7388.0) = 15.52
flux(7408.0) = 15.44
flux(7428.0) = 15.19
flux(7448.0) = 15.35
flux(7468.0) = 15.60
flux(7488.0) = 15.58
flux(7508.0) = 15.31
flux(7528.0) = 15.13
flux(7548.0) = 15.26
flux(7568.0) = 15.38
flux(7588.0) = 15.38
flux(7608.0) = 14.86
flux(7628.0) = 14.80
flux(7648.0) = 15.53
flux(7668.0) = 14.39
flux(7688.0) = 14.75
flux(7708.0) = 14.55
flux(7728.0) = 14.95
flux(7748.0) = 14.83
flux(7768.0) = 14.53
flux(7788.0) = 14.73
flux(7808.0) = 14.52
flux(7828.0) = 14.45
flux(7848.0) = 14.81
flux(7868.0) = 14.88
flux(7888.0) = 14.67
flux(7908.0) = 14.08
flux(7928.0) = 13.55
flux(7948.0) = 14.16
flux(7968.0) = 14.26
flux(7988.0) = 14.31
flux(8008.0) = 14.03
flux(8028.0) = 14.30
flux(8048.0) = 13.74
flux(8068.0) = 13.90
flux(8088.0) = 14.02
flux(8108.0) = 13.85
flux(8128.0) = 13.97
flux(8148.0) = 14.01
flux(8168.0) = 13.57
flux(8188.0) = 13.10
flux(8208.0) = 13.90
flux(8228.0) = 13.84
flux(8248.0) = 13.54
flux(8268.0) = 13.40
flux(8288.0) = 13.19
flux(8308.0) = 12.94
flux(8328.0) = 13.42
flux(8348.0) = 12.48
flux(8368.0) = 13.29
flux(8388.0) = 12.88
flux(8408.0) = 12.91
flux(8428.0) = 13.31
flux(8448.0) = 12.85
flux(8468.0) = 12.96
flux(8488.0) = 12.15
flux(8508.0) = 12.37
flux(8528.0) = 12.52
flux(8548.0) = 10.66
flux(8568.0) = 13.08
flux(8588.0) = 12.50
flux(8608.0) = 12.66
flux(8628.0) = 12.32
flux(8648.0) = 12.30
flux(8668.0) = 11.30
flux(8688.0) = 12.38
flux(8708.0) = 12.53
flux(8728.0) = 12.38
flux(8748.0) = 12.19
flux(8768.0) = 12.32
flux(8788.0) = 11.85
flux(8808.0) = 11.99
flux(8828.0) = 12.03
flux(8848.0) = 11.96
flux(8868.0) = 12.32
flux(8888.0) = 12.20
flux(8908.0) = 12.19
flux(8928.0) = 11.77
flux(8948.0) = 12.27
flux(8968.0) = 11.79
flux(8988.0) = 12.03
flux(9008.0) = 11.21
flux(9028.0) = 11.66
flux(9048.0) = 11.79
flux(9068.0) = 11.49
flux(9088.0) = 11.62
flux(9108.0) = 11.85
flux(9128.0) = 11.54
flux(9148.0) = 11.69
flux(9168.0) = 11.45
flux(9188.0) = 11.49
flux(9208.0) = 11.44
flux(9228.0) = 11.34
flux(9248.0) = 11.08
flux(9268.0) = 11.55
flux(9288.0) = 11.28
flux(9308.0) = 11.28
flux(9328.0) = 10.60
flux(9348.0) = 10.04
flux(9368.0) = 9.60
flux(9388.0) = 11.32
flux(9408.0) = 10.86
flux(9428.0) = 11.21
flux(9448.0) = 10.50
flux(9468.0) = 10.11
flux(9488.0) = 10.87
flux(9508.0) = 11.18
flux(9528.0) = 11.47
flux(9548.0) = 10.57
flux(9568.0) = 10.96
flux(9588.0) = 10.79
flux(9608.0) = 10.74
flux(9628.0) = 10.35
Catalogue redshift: 0.00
